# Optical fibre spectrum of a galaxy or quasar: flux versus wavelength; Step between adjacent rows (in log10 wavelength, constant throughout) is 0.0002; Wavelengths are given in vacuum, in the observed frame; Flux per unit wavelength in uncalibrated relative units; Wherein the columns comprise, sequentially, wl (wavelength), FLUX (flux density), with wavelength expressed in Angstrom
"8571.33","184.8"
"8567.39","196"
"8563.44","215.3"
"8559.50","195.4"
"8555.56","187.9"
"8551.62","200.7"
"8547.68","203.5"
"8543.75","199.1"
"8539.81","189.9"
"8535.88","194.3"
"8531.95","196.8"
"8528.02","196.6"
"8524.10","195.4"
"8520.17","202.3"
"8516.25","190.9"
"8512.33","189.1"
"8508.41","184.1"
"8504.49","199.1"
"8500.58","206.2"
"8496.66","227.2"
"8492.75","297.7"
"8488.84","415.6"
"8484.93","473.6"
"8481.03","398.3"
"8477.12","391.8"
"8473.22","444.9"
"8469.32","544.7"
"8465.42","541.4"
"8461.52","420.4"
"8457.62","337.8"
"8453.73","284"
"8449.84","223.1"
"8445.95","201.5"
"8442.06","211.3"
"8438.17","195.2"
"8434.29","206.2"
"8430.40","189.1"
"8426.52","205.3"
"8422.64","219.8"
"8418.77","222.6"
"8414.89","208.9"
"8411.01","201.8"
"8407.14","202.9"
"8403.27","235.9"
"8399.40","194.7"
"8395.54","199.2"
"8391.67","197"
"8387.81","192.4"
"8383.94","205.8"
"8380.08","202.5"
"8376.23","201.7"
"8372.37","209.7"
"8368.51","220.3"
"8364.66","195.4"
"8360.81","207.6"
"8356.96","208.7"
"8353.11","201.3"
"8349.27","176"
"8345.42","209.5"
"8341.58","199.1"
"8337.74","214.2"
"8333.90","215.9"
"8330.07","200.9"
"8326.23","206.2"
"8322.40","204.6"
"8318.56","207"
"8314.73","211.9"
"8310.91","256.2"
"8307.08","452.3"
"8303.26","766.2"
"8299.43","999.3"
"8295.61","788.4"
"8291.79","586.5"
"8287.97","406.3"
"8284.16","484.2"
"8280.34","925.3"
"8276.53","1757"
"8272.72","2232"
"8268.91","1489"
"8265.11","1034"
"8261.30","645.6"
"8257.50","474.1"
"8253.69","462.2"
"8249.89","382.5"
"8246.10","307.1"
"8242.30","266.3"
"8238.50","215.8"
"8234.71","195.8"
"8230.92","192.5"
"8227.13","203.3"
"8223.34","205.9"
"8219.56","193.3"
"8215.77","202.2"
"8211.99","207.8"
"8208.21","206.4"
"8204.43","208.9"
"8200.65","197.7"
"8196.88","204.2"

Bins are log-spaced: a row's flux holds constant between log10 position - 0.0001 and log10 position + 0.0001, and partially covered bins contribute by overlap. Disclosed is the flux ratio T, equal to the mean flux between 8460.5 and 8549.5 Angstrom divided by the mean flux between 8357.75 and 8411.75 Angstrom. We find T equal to 1.41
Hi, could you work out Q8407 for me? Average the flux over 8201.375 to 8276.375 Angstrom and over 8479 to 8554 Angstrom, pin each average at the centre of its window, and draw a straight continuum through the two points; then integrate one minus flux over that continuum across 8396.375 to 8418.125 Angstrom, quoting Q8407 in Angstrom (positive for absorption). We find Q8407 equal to 8.7 Angstrom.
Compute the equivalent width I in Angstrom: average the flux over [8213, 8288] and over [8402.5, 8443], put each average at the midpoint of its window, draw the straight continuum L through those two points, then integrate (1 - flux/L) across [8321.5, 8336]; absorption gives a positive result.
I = 7.5 Angstrom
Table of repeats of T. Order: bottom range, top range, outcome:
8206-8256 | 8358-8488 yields 1.07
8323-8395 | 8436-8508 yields 1.62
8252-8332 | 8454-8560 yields 0.40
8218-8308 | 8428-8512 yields 0.47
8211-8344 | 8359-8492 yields 0.53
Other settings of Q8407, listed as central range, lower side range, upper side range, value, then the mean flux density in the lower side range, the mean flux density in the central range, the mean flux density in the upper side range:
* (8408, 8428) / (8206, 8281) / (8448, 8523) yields 9.32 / 584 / 211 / 323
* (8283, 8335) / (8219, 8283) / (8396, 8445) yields 9.29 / 667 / 430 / 207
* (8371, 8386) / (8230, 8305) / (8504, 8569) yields 9.03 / 738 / 205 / 196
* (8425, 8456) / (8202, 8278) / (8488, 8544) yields 9.01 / 546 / 216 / 216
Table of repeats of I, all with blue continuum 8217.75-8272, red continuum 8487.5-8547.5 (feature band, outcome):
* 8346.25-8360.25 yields 6.71 Angstrom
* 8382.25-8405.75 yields 9.34 Angstrom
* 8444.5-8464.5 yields -2.25 Angstrom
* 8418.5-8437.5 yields 6.16 Angstrom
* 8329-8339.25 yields 4.83 Angstrom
